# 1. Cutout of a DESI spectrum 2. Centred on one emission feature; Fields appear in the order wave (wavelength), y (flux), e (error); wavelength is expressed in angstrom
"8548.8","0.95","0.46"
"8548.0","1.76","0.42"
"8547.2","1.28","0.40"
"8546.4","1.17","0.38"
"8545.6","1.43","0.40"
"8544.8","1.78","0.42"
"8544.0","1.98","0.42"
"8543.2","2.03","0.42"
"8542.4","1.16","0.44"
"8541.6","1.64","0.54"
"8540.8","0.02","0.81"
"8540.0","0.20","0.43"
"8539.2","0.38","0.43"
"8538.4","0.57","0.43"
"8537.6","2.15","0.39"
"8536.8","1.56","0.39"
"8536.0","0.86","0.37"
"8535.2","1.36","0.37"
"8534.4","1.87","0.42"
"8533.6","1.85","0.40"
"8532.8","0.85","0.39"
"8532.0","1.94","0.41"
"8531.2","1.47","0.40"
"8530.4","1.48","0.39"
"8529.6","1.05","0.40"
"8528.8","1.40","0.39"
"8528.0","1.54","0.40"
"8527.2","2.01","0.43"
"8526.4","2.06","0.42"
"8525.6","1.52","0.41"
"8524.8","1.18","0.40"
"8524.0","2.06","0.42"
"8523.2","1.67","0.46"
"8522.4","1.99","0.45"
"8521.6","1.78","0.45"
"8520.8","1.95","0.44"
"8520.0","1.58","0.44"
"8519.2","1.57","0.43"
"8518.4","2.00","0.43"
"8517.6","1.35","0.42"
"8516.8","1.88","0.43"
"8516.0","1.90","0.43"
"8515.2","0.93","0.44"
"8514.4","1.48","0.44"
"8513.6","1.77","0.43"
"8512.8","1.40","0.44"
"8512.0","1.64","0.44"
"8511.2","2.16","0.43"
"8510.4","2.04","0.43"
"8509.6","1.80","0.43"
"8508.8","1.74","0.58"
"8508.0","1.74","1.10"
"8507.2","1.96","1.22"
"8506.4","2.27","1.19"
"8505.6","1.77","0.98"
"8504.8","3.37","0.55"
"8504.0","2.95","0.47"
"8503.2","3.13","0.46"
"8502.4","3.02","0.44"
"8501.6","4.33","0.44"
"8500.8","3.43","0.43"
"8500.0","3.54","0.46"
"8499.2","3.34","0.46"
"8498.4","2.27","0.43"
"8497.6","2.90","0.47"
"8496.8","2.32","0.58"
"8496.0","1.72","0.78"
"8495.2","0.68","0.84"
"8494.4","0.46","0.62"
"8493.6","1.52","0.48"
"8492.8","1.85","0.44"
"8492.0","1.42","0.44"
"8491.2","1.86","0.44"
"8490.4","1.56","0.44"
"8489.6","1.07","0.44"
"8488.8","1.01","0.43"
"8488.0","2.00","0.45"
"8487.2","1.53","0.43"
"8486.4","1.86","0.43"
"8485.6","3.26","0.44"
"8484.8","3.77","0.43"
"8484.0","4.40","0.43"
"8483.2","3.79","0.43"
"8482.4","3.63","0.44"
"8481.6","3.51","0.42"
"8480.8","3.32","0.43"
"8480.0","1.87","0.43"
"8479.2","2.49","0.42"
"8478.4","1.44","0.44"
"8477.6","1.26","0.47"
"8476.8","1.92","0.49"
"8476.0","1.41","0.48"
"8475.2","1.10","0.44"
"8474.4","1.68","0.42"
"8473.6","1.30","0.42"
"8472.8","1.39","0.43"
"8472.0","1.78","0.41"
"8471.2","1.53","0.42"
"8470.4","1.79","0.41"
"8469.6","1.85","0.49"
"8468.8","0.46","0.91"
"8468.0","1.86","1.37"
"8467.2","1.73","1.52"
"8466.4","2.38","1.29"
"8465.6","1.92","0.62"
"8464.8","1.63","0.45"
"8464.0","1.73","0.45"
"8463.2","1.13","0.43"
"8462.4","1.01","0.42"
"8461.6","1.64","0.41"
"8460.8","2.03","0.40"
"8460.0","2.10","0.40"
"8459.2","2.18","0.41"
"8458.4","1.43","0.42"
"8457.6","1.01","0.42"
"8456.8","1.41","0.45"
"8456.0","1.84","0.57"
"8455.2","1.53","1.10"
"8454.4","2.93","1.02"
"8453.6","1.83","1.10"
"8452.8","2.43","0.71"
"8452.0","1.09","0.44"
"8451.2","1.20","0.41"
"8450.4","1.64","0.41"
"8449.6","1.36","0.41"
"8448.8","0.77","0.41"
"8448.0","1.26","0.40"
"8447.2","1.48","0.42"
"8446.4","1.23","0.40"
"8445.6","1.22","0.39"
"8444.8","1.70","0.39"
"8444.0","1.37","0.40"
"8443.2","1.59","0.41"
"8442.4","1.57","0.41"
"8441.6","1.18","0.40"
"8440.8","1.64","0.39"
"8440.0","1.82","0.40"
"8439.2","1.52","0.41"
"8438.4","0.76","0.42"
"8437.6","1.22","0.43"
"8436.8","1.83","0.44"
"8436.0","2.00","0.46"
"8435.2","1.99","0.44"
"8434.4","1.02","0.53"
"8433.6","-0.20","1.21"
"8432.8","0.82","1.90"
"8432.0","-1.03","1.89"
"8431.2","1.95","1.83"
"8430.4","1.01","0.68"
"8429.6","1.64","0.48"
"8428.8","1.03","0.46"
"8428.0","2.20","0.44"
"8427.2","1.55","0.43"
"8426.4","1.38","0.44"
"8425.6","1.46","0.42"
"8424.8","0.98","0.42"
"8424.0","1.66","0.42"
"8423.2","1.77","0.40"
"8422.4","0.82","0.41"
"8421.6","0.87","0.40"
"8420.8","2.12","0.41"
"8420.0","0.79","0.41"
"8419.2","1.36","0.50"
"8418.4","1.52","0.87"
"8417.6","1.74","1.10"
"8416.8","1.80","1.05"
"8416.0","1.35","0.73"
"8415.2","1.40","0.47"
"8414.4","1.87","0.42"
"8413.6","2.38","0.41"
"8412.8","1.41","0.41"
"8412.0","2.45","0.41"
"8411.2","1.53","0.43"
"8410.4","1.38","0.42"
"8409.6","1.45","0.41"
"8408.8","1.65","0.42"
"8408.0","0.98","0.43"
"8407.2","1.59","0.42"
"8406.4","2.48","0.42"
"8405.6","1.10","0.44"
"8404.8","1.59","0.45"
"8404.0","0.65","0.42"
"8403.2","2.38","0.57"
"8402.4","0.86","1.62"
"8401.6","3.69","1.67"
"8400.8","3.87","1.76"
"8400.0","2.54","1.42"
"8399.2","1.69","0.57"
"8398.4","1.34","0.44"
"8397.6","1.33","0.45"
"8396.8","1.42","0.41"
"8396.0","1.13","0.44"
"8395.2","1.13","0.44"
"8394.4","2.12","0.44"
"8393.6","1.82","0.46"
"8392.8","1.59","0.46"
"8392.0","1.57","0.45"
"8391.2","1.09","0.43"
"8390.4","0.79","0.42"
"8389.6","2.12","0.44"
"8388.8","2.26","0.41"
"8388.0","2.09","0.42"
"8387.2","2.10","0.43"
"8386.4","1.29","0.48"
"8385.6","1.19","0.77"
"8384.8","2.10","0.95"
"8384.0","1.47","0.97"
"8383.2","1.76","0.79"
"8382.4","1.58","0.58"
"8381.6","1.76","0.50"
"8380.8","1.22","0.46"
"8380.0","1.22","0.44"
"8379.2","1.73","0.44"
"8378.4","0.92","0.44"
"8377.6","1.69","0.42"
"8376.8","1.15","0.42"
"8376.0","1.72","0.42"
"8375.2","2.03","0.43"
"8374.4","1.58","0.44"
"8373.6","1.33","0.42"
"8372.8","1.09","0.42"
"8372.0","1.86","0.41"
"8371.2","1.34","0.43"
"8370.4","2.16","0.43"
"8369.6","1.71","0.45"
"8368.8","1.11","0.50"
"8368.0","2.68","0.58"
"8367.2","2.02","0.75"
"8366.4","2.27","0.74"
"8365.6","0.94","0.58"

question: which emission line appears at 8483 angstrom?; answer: [S II]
